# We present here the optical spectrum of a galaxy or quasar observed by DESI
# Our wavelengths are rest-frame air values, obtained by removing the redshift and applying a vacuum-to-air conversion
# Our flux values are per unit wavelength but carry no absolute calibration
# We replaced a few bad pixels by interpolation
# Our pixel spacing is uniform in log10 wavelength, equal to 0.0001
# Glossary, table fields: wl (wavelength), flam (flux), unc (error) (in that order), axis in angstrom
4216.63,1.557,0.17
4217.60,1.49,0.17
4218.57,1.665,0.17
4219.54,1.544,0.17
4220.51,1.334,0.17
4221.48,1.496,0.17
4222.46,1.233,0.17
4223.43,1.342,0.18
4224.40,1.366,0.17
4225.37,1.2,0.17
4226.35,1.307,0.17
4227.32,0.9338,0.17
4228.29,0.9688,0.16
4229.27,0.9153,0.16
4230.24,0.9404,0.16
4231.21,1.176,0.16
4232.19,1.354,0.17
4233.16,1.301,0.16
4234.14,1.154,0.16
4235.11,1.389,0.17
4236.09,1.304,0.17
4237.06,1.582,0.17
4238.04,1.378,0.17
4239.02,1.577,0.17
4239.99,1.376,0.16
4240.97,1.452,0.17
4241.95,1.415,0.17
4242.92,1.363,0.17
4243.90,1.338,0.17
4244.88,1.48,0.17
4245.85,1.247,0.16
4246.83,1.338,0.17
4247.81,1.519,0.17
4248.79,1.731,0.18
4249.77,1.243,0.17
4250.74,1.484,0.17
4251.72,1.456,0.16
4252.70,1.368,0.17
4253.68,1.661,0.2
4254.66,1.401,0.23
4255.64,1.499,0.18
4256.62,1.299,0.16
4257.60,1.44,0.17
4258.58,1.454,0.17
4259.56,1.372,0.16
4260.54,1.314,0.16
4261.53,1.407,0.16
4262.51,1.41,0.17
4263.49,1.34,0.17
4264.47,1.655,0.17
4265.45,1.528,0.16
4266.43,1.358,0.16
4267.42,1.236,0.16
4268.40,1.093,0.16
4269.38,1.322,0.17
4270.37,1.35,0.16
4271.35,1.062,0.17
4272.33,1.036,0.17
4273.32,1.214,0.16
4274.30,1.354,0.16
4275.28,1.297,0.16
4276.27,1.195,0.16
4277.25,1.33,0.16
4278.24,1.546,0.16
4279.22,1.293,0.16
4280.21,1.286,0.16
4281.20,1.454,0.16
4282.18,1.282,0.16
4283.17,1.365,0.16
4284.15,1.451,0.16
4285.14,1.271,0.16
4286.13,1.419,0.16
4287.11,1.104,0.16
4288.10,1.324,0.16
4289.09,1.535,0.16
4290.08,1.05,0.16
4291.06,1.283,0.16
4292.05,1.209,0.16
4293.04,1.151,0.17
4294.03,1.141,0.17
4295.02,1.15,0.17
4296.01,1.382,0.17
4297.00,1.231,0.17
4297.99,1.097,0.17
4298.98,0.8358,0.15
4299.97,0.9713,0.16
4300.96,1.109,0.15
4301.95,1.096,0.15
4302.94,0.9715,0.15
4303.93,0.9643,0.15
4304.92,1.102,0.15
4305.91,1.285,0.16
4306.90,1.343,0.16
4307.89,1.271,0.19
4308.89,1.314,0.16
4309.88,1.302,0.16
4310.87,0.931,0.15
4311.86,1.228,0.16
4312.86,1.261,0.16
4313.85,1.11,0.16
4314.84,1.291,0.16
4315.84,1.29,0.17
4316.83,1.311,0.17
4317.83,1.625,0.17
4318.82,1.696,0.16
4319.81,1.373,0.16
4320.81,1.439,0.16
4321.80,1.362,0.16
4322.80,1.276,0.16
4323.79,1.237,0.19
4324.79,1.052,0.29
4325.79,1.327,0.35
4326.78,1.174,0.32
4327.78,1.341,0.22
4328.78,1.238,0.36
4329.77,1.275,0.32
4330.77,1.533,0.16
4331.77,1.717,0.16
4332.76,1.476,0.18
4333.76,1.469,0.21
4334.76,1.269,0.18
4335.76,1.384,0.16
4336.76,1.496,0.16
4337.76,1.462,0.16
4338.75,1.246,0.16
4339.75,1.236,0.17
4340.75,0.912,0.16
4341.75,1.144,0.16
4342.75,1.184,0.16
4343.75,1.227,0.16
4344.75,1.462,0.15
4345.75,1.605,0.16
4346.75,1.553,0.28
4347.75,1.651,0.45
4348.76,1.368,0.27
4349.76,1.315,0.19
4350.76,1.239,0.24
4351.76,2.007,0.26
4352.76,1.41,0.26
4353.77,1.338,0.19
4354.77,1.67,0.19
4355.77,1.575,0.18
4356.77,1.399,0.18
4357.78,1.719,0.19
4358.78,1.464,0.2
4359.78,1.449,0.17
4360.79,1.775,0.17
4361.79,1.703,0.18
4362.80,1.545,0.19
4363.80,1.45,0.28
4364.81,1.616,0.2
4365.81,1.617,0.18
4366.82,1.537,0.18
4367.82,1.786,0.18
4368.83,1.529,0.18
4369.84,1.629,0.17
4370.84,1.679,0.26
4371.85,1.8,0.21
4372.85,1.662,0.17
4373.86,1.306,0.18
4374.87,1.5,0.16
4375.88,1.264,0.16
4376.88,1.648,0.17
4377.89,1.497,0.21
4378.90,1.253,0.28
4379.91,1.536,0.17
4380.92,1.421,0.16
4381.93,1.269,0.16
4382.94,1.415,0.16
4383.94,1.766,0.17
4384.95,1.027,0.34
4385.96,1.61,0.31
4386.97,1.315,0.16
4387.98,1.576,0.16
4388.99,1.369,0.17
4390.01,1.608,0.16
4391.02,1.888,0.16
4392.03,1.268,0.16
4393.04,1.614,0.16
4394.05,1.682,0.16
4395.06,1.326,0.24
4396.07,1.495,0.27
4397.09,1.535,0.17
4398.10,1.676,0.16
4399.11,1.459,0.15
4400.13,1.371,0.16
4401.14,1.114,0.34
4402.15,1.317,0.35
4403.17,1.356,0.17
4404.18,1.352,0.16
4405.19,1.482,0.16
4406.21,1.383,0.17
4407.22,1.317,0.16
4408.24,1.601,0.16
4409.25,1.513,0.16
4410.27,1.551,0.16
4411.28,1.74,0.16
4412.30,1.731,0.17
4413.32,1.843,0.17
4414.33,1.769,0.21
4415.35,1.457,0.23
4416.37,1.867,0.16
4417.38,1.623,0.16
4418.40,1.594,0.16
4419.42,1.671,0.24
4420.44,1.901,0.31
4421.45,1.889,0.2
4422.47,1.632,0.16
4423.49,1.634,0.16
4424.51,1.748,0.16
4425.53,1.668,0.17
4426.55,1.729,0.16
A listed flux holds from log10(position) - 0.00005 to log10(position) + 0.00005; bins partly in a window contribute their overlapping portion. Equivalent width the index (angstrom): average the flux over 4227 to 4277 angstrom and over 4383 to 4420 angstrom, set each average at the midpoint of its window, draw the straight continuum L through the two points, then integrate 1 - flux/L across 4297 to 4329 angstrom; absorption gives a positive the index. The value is 4.2 angstrom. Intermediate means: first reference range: 1.34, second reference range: 1.52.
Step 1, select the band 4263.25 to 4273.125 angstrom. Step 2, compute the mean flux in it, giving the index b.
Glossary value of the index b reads 1.29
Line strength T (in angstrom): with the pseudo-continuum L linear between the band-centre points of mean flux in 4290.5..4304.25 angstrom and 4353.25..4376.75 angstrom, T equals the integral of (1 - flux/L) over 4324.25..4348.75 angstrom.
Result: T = 0.4 angstrom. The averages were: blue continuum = 1.12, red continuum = 1.57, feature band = 1.35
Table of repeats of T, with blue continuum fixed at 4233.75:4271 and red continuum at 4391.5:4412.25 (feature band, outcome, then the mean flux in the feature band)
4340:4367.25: -0.6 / 1.48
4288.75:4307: 3.5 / 1.15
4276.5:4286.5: 0.4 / 1.36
